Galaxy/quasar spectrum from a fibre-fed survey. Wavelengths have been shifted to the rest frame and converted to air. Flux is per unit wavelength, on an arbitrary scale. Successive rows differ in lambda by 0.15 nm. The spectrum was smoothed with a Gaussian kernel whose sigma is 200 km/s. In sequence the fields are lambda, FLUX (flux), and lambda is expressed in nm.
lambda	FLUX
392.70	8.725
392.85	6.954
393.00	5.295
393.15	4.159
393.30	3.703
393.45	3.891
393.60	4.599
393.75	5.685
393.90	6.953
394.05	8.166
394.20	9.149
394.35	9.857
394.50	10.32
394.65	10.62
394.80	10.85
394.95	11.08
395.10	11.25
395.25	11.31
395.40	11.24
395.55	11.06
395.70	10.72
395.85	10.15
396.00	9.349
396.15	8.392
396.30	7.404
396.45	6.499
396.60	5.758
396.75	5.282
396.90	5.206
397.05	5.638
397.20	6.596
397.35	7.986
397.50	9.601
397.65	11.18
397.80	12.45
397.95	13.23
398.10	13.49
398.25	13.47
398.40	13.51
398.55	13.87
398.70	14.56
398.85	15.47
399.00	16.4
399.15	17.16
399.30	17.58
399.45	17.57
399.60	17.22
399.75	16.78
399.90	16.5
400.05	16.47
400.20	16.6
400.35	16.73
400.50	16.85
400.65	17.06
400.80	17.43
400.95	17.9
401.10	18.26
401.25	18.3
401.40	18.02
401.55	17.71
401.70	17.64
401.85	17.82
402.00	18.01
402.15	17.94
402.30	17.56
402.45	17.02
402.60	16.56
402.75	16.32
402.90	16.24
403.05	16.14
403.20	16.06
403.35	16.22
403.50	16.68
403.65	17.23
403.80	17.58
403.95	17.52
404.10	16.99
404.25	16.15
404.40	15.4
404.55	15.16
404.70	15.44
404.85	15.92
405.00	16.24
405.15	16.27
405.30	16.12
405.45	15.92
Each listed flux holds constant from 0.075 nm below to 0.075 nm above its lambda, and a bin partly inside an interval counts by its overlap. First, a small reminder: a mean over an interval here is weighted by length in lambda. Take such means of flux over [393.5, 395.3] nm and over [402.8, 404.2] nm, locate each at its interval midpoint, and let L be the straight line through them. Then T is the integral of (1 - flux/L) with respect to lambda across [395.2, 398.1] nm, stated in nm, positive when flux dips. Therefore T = 0.51 nm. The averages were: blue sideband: 9.05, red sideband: 16.7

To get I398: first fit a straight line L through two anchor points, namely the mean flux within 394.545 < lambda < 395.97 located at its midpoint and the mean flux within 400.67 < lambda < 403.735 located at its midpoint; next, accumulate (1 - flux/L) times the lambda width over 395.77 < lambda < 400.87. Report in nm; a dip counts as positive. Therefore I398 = 0.491 nm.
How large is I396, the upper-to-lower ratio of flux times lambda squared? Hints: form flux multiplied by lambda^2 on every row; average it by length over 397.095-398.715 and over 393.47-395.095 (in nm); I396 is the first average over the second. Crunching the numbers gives 1.36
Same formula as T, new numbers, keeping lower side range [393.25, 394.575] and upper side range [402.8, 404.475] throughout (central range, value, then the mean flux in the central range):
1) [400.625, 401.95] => -0.33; 17.8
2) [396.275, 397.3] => 0.39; 6.04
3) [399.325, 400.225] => -0.29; 16.9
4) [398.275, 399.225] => -0.27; 15.1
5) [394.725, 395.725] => -0.34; 11.1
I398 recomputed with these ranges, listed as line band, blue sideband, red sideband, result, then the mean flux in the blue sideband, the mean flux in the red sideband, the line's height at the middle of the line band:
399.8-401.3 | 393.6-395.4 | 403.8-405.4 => -0.41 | 9.43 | 16.2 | 13.5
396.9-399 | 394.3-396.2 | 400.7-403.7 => 0.27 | 10.5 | 17.3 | 13.1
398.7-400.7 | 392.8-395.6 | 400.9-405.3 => -0.47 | 8.2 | 16.9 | 13.6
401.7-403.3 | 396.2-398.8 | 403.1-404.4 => -0.18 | 9.79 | 16.7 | 15.3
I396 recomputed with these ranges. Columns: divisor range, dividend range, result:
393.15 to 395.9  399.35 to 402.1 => 2.04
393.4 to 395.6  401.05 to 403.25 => 1.97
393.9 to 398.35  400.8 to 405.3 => 1.83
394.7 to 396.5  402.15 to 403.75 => 1.73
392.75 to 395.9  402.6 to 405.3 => 2.03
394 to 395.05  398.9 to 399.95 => 1.73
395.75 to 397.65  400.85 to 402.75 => 2.41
